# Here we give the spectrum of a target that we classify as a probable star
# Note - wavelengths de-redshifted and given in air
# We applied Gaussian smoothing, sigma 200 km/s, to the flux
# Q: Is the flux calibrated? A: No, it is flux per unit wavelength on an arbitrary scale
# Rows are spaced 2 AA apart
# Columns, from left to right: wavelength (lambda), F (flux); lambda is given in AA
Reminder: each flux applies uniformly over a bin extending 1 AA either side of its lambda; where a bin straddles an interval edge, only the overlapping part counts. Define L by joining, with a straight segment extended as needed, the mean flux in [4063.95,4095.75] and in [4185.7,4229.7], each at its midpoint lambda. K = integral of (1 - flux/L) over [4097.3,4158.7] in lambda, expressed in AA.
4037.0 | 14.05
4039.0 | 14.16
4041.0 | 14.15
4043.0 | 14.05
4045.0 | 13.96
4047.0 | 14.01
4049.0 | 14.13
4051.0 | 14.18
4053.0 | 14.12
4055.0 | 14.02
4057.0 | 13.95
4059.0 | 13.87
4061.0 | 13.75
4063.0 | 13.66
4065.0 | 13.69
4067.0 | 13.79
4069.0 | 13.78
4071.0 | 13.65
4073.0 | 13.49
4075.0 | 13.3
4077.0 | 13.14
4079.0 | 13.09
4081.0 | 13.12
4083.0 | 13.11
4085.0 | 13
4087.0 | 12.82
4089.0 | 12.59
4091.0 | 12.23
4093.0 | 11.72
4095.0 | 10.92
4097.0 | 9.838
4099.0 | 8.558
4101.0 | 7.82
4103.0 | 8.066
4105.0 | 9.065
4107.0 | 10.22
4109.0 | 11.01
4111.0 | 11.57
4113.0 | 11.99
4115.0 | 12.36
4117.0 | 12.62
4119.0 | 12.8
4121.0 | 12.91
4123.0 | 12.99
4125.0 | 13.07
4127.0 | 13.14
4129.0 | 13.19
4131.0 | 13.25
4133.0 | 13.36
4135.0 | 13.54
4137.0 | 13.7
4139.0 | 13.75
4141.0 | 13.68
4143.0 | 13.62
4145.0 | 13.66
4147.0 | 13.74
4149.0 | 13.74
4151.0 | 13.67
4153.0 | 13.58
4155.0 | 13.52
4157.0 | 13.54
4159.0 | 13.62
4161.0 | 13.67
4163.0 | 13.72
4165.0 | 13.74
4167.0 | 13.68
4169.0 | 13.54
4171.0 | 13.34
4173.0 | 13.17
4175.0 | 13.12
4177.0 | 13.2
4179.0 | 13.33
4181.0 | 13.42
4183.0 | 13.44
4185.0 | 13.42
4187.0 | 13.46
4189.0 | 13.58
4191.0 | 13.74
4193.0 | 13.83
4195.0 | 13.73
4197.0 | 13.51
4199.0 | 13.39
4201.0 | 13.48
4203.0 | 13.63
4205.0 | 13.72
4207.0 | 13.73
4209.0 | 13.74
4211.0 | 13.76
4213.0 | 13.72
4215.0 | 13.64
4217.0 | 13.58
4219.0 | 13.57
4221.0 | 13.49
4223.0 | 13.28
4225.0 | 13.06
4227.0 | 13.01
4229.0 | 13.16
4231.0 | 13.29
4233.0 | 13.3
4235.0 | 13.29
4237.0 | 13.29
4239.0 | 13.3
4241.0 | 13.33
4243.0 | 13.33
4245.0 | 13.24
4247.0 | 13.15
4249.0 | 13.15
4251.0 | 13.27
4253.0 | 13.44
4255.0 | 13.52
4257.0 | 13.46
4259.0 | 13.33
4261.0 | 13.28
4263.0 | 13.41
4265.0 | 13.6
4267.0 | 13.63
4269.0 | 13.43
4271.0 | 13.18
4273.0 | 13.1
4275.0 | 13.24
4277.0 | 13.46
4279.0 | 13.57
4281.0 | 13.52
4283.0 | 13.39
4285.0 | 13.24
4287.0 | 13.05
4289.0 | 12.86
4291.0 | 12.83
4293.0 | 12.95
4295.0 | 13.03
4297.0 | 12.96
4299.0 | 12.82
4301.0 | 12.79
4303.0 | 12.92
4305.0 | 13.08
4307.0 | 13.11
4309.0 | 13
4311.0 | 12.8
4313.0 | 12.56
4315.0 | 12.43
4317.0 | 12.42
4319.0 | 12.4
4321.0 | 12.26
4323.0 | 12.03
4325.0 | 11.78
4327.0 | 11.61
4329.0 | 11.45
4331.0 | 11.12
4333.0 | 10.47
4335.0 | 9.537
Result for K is 3.8 AA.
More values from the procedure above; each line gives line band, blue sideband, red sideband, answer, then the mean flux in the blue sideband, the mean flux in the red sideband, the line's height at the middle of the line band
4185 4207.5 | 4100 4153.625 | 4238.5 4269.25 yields -1.15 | 12.4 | 13.4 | 12.9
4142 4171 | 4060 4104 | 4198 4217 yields -1.26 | 12.2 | 13.6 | 13.1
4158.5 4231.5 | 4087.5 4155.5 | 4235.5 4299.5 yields -4.35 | 12.2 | 13.3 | 12.7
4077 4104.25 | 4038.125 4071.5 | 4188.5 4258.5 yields 4.91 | 13.9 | 13.4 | 13.8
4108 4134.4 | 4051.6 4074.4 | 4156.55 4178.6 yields 1.88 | 13.8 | 13.5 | 13.6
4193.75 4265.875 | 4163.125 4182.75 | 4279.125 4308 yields -0.98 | 13.4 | 13.1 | 13.2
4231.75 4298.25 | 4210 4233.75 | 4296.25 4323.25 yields -1.10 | 13.4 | 12.7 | 13.1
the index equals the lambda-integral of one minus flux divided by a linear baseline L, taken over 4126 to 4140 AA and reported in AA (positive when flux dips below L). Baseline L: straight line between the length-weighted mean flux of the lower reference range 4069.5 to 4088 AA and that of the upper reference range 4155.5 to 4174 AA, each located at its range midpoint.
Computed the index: 0.0 AA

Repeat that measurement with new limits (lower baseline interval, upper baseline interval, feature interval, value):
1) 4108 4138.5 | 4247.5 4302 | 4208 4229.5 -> -0.64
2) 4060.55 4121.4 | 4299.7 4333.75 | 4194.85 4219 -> -2.94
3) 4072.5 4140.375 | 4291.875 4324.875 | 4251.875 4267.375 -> -1.11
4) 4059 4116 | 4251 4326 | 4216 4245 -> -1.30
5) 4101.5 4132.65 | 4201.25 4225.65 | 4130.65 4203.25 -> -4.63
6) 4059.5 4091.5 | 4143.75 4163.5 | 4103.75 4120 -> 2.48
